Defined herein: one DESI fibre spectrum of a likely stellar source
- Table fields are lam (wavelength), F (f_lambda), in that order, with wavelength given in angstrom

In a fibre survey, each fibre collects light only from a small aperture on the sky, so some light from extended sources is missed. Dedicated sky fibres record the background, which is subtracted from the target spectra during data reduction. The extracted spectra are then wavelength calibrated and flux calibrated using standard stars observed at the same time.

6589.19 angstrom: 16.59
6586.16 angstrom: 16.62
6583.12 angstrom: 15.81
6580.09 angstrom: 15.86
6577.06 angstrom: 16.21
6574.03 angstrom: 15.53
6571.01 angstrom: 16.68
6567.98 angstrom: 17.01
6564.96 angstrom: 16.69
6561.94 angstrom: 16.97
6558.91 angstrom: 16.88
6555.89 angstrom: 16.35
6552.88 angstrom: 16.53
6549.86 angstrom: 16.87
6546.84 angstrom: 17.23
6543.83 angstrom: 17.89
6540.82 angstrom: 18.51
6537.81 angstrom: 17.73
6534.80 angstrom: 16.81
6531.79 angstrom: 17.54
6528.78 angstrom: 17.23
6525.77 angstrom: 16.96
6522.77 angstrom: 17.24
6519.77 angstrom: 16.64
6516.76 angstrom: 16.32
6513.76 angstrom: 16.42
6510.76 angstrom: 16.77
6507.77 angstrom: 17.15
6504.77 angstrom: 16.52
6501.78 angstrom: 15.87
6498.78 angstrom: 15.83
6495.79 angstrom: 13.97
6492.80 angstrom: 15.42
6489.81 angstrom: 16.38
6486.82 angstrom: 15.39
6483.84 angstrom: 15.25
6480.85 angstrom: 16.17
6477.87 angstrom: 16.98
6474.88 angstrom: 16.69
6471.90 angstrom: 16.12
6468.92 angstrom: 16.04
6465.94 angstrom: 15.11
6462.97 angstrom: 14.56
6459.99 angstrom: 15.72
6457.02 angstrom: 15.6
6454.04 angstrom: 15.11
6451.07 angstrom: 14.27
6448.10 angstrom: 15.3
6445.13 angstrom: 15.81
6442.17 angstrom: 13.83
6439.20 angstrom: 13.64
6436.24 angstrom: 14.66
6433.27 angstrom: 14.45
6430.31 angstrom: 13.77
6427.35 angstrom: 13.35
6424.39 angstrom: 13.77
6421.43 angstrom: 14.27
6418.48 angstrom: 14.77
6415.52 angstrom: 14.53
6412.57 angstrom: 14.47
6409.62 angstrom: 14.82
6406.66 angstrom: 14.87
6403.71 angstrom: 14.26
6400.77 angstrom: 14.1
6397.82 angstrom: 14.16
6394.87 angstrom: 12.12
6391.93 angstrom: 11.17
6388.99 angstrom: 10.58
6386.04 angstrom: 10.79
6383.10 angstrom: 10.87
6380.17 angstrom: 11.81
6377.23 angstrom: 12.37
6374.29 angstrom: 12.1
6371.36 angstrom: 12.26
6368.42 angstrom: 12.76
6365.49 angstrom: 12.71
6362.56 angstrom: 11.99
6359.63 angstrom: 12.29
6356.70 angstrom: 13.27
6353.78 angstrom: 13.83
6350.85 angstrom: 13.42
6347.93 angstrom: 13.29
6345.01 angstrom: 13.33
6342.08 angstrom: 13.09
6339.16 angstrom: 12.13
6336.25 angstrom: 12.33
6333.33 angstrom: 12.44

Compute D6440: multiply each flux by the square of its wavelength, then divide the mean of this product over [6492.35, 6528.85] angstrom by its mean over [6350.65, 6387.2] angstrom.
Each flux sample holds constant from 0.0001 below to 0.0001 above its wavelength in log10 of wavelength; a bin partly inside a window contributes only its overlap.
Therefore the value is 1.39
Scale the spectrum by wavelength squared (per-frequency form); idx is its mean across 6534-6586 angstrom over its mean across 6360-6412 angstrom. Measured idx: 1.4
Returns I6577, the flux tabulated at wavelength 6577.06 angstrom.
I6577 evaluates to 16.21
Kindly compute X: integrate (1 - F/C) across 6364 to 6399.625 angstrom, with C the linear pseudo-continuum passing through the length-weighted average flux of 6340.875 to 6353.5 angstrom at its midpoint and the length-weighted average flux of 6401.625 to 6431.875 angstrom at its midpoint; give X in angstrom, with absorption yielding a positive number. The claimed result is 4.67 angstrom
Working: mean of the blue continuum 13.3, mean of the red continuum 14.3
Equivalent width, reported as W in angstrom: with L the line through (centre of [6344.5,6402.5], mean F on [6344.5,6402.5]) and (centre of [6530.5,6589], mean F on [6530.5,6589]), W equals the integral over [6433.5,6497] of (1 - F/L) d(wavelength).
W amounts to -3.1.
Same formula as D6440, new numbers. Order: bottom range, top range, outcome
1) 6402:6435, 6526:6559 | 1.25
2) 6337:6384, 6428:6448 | 1.17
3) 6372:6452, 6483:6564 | 1.27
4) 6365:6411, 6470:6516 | 1.32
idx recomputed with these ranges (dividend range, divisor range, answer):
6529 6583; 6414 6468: 1.20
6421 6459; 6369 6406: 1.20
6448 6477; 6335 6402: 1.28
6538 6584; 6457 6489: 1.09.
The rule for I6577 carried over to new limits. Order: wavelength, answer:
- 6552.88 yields 16.53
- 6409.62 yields 14.82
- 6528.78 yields 17.23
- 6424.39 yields 13.77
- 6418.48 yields 14.77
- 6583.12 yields 15.81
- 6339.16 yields 12.13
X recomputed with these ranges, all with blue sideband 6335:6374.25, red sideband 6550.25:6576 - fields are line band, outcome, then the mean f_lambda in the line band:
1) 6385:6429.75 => 0.88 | 13.5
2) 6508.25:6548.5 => -3.07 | 17.2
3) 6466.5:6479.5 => -1.22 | 16.4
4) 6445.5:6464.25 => -0.67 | 15.1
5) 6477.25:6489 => -0.59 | 15.9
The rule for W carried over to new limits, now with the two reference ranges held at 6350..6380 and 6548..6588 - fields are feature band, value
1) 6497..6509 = -0.8 angstrom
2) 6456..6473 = -1.2 angstrom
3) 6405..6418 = -1.1 angstrom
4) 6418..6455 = -1.0 angstrom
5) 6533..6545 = -1.4 angstrom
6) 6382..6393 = 1.9 angstrom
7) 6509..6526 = -1.3 angstrom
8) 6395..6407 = -0.7 angstrom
